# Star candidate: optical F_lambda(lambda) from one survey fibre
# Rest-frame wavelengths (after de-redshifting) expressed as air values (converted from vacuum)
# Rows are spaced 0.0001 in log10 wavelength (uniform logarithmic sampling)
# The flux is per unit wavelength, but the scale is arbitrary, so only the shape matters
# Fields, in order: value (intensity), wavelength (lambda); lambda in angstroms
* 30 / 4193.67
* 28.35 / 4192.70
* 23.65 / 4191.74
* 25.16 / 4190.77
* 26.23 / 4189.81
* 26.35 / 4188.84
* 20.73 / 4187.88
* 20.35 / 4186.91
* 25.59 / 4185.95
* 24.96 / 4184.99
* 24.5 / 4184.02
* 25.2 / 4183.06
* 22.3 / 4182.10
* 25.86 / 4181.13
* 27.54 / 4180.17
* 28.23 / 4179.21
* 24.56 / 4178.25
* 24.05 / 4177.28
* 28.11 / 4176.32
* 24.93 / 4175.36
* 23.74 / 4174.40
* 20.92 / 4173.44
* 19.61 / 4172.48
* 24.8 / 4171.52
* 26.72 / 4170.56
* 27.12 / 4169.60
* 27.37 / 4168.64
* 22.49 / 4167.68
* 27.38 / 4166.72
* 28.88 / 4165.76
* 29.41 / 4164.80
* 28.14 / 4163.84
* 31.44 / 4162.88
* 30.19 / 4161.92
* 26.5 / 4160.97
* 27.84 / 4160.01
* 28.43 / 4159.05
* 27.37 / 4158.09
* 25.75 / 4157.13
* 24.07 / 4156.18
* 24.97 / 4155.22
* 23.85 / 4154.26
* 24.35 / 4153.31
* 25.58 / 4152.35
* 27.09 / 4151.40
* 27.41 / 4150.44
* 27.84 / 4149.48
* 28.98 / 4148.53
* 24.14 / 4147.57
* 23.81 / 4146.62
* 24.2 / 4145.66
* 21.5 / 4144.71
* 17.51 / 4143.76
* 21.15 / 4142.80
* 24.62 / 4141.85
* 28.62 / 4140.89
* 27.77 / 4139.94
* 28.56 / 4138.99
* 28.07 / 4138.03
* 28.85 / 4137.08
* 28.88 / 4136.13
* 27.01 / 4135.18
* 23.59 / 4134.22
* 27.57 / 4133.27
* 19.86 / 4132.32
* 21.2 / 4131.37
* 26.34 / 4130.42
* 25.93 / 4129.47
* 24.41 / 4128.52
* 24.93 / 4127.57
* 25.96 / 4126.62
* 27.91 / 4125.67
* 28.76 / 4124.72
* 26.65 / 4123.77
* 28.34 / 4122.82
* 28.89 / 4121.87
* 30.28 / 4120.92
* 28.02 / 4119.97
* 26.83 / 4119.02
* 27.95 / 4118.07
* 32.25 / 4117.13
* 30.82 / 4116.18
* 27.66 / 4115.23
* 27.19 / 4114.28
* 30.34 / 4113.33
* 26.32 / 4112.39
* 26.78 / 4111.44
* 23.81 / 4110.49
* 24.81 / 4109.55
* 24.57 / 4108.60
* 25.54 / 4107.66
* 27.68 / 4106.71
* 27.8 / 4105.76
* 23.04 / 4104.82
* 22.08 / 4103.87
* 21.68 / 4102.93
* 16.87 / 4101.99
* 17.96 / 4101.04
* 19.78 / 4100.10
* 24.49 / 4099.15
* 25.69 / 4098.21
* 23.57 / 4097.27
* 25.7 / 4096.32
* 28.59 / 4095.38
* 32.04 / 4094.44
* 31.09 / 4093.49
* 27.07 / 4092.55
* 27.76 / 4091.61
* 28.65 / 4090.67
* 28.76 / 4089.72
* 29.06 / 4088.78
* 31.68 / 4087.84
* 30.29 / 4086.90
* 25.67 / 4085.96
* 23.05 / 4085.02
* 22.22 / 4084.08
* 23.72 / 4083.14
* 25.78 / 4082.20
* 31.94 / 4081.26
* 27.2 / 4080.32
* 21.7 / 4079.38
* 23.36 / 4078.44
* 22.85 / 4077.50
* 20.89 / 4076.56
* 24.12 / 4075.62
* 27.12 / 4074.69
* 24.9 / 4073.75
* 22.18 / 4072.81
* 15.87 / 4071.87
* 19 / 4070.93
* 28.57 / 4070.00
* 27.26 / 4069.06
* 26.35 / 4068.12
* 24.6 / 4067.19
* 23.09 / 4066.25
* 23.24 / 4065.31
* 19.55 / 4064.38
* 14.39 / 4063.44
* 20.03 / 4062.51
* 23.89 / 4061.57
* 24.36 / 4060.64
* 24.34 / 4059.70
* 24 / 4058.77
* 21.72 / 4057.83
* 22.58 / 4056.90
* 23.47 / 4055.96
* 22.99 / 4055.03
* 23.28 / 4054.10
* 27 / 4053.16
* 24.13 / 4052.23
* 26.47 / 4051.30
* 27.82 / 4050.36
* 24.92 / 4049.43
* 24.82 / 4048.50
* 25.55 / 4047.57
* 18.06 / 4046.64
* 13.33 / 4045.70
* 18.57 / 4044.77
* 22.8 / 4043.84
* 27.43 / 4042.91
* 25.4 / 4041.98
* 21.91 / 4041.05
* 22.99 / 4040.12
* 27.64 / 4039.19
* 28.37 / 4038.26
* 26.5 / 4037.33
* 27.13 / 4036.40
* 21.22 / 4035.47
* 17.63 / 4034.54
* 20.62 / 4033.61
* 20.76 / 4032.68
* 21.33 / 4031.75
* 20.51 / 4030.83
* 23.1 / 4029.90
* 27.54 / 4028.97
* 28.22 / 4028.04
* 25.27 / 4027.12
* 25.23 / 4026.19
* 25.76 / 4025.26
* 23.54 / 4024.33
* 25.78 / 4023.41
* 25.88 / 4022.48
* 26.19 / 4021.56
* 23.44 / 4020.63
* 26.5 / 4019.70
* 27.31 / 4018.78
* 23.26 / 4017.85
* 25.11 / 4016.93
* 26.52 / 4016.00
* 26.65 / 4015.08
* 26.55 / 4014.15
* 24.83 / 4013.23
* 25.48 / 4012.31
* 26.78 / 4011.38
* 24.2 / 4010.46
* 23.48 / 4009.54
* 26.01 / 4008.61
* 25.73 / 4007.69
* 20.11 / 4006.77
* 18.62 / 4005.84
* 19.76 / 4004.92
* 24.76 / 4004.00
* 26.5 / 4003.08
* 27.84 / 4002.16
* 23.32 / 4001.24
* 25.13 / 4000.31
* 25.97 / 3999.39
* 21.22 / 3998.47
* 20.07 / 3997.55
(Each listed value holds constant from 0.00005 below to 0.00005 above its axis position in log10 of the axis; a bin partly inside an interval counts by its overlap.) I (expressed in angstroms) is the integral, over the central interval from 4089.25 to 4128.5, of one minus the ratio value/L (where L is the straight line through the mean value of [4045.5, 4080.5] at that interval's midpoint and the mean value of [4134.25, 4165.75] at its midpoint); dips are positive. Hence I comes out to -2.50 angstroms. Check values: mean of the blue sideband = 23.2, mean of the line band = 26.4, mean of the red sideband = 26.4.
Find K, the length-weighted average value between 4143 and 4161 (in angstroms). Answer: 25.2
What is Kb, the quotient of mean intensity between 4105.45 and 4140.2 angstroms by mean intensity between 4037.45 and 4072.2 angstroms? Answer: 1.16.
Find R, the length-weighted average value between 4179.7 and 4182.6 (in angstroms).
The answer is 25.2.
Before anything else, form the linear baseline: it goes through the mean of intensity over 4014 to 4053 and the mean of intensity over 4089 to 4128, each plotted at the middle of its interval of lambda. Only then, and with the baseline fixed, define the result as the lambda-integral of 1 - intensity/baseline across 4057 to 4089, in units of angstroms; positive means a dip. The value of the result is 1.8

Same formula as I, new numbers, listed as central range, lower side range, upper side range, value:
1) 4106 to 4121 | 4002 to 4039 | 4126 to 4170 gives -1.1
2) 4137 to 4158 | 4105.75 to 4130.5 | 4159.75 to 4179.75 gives 1.1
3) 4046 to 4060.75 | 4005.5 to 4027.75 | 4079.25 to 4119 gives 0.9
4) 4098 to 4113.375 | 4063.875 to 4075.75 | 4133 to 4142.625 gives 0.9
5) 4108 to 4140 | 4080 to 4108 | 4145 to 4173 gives -1.1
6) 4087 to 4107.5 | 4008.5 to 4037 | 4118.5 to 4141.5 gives 0.2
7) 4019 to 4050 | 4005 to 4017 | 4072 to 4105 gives 1.1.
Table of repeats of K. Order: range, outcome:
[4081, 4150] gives 26.1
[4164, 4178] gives 25.4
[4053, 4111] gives 24.4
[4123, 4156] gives 25.5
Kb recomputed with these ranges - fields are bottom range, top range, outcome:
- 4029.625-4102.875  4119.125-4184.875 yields 1.08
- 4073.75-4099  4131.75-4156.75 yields 0.96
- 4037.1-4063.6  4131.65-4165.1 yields 1.11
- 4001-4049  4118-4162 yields 1.08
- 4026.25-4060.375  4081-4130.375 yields 1.12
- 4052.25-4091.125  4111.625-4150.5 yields 1.09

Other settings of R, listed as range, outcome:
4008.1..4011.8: 25.1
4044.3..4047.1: 16.6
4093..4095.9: 30.5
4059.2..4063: 23.1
